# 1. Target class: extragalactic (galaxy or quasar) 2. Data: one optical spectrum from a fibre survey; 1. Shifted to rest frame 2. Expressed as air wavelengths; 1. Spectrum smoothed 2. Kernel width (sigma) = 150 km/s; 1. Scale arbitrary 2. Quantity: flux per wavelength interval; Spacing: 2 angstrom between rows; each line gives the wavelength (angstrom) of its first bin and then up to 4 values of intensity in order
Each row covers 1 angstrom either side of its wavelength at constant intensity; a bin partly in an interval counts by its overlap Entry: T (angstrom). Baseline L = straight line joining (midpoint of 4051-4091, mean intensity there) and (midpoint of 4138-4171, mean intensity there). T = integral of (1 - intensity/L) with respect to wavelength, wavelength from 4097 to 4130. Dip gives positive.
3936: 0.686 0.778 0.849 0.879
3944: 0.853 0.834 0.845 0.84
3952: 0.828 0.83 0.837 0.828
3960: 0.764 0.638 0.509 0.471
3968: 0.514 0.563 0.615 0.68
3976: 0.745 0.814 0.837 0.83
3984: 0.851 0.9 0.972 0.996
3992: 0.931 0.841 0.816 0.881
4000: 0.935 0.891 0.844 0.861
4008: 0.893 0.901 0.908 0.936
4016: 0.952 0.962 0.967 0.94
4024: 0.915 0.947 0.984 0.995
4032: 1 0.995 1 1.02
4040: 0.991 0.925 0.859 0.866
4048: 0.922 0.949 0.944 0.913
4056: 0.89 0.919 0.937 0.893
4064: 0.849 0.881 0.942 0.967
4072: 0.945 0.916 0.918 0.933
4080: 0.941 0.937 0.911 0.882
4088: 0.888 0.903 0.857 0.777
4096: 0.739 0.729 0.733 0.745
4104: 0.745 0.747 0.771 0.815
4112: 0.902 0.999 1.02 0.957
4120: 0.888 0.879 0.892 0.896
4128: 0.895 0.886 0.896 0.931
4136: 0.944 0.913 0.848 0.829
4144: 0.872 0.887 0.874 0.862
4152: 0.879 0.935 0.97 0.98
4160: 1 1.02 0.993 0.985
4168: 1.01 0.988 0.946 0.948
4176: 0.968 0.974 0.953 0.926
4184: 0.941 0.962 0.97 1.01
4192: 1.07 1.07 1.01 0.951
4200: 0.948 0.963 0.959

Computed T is 2.6 angstrom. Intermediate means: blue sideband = 0.915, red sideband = 0.933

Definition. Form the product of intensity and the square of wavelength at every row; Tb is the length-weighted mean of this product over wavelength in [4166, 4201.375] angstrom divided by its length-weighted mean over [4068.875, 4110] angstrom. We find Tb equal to 1.21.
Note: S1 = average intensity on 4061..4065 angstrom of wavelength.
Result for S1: 0.871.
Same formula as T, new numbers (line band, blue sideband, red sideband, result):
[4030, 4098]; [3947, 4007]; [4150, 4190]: -3.6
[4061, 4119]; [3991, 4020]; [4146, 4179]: 3.7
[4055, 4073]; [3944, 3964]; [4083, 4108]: -2.5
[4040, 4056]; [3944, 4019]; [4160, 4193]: -0.8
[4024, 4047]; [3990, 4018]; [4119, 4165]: -1.5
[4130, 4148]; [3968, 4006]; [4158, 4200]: 1.2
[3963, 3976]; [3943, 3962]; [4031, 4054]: 4.2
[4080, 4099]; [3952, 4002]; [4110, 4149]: 0.4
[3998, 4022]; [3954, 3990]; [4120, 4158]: -4.3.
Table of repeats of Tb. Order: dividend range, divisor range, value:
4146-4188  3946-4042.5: 1.22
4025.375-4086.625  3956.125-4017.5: 1.20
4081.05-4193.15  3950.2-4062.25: 1.12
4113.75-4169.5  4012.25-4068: 1.04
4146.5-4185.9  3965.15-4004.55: 1.31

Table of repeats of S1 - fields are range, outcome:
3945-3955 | 0.835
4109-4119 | 0.939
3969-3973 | 0.589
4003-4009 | 0.866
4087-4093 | 0.883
